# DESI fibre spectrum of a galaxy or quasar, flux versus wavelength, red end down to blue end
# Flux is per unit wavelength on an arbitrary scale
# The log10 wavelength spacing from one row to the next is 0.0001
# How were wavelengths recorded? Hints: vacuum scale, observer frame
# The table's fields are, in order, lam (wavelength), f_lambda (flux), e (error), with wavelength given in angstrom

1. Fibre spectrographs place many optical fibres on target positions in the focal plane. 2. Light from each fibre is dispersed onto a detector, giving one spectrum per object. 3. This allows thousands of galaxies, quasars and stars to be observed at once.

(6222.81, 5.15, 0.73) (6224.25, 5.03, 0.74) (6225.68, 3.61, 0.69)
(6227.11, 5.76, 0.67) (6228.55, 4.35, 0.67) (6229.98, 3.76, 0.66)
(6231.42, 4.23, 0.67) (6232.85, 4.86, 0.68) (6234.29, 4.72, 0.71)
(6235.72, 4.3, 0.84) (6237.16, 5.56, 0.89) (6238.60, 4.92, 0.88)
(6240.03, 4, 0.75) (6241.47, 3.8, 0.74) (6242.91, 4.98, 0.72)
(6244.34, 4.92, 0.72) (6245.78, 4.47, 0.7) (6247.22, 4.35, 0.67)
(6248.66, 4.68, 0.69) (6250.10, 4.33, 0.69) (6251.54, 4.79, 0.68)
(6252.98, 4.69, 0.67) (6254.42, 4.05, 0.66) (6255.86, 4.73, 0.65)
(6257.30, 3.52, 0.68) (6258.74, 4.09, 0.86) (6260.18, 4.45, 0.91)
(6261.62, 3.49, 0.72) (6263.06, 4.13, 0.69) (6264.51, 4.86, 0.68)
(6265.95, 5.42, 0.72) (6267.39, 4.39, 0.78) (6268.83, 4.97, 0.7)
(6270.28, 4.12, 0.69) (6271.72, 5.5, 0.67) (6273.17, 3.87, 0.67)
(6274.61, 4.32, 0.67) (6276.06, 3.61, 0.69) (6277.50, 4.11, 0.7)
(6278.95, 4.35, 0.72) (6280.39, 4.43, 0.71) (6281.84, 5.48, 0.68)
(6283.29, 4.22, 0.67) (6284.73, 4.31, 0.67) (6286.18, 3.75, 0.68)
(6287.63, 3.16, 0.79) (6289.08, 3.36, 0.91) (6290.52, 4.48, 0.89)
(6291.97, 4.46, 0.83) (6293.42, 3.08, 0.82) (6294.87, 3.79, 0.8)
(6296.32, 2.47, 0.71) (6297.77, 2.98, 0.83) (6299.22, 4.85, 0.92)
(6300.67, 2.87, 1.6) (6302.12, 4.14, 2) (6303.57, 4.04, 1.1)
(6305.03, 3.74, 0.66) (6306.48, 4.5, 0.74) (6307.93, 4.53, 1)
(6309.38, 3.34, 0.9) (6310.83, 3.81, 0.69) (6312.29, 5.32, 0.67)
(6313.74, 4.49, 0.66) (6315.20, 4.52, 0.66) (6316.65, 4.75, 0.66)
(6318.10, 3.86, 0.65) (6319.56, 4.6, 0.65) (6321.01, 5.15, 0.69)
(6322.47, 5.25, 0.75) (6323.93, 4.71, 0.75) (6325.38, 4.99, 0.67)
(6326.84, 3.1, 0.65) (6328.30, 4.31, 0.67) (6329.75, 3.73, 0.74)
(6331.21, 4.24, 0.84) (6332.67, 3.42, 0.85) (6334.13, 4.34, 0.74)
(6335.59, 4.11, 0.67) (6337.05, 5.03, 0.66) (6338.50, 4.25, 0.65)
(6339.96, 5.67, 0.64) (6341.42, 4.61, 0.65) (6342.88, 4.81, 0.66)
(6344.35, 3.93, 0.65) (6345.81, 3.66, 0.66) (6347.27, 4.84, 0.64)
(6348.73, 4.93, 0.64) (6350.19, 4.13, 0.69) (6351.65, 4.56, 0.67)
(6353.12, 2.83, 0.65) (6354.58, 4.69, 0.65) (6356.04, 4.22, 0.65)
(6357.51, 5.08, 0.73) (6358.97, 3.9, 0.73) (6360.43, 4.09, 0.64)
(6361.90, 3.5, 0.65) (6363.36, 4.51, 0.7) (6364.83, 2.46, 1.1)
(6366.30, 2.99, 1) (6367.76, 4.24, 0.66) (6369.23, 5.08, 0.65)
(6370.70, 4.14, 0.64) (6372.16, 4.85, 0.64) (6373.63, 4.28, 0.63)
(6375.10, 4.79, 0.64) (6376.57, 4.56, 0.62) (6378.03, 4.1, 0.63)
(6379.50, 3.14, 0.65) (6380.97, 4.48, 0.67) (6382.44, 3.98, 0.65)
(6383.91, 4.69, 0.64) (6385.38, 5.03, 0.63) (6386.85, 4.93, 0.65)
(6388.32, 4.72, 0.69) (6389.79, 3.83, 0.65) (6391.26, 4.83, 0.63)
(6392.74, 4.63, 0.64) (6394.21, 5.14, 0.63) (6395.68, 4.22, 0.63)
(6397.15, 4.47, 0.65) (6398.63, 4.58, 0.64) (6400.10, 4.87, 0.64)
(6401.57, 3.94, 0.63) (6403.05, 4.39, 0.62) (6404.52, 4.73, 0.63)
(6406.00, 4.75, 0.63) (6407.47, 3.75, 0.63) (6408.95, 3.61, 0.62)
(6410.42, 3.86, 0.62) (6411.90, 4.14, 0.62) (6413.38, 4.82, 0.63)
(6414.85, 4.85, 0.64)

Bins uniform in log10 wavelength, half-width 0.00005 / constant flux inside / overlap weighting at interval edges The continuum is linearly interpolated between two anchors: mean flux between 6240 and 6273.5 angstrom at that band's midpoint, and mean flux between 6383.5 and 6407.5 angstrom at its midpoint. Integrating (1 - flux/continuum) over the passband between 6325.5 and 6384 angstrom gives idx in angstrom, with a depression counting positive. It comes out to 4.31 angstrom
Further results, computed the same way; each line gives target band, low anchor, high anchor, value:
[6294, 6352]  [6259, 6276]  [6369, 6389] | 2.7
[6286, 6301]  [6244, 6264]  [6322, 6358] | 2.6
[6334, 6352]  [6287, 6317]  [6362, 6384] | -2.2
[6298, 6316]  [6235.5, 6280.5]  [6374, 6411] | 1.1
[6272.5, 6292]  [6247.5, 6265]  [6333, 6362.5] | 0.9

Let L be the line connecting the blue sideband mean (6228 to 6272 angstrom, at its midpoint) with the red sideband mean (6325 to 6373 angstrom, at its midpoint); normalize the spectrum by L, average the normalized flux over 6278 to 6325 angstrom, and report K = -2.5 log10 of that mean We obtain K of 0.05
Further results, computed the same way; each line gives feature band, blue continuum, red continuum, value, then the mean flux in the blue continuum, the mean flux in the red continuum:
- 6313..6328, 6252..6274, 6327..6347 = -0.052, 4.42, 4.29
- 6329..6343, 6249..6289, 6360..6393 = -0.032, 4.33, 4.25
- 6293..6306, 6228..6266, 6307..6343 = 0.233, 4.44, 4.43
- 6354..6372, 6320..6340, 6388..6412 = 0.077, 4.41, 4.38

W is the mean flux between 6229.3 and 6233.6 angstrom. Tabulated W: 4.29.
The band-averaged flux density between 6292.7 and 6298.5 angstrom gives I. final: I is 3.08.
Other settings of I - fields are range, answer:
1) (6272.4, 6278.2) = 3.99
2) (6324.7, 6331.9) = 4.07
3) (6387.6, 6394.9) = 4.62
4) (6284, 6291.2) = 3.81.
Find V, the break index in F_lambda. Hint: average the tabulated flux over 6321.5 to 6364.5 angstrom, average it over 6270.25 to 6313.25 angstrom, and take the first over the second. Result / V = 1.07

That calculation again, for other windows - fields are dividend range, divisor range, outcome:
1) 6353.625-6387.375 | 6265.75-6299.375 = 1.03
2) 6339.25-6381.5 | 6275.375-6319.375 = 1.05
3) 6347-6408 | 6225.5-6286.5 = 0.97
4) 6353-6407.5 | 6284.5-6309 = 1.14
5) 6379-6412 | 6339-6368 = 1.05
